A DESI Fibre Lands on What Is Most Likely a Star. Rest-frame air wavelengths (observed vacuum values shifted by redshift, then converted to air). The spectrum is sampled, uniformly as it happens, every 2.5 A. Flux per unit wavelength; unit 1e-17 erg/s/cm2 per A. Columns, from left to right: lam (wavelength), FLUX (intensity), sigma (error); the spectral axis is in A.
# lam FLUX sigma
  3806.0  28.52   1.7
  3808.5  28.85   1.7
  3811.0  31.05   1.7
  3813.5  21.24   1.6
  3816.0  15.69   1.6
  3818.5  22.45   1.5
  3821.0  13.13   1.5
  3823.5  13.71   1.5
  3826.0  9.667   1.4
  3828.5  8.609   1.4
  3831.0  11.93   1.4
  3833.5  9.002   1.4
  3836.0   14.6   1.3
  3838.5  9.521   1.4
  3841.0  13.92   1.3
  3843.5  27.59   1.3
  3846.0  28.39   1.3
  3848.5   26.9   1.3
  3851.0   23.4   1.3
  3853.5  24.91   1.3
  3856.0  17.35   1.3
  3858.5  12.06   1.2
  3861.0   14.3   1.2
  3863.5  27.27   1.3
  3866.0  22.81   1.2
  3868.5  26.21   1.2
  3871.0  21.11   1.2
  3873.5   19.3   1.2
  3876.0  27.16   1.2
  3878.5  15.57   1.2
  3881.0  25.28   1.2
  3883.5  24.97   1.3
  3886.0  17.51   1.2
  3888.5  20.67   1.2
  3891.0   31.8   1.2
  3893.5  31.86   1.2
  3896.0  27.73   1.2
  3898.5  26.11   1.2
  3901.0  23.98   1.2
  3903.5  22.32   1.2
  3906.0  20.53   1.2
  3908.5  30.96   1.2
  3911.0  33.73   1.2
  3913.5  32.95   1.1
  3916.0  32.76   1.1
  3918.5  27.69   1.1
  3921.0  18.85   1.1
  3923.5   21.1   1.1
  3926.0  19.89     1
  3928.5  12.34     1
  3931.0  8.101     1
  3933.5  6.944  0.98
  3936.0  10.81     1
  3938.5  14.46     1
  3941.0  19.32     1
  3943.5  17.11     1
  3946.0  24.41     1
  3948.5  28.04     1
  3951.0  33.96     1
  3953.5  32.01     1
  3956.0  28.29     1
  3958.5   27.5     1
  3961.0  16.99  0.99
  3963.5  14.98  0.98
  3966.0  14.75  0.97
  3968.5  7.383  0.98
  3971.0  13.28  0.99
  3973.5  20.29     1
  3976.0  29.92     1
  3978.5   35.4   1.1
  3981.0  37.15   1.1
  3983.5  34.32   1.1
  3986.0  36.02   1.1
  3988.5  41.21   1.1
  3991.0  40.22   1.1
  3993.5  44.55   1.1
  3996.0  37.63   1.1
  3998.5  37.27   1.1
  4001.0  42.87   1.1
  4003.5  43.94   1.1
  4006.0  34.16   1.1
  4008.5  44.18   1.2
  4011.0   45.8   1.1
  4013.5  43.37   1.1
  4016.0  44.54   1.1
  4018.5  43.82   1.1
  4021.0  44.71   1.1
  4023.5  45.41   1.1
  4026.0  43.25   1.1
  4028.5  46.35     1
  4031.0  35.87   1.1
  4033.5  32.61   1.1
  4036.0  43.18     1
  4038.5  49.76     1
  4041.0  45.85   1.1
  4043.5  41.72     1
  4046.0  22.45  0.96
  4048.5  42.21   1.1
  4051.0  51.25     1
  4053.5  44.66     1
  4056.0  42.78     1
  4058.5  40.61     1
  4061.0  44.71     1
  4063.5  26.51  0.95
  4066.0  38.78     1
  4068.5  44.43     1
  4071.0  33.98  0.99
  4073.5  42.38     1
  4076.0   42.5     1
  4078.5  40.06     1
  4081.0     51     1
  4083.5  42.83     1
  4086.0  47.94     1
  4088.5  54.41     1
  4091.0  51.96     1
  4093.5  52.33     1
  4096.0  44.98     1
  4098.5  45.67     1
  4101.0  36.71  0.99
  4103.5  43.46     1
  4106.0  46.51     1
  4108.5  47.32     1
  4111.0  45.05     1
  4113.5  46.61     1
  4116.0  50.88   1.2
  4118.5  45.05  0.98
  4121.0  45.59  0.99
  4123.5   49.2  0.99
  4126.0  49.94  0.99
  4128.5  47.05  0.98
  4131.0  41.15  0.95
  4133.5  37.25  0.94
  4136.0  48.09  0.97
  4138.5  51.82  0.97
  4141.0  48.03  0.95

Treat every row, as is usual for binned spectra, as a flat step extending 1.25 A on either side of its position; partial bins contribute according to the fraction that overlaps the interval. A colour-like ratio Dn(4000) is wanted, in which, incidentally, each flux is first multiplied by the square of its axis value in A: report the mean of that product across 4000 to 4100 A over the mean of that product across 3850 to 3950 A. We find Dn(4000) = 2.10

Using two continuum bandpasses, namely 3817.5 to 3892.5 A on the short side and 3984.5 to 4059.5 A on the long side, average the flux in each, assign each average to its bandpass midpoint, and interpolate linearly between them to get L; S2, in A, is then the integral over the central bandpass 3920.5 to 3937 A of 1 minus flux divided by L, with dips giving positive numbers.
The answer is 8.6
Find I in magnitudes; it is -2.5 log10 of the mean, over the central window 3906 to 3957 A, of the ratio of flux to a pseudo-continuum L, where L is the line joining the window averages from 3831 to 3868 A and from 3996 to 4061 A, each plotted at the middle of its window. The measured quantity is 0.29 mag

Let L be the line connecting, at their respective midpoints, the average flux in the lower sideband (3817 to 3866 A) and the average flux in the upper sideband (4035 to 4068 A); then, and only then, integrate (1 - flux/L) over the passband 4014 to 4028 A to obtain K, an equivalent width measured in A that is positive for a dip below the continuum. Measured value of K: -2.5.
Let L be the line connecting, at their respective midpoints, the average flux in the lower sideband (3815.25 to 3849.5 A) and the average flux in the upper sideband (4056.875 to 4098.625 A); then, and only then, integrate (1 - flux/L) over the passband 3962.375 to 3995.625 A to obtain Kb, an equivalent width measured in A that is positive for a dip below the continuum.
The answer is 4.3 A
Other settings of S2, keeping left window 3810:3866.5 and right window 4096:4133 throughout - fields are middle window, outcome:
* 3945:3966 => 3.2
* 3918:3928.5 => 2.4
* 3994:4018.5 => -4.9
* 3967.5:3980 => 3.9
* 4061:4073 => 1.1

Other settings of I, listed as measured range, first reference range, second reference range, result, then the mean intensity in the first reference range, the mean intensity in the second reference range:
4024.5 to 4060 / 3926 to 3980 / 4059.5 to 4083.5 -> -0.18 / 19.9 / 40.6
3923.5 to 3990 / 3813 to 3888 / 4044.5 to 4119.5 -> 0.33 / 18.8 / 43.7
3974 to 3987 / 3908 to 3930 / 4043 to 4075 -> -0.07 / 25.2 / 39.7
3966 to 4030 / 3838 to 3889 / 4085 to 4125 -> -0.03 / 21.4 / 47.1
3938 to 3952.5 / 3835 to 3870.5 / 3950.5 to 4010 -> 0.21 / 20.7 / 31.2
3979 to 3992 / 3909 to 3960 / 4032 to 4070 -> -0.23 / 22.6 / 40.7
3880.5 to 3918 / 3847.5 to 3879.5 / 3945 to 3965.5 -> -0.17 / 21.4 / 25.4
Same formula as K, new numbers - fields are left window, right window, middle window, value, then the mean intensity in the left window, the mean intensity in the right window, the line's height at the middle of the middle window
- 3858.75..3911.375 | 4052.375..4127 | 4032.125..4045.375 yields -0.7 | 24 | 44.6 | 39.5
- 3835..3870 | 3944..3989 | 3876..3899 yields -2.4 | 20.7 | 26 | 22.3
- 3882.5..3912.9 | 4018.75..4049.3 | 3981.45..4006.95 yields -1.7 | 26.2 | 41.2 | 36.8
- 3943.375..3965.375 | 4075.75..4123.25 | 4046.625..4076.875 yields 0.0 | 24.9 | 46.5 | 40.9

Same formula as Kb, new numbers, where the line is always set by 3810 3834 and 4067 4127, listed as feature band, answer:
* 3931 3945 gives 7.4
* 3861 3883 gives -1.6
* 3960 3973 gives 7.3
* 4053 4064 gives 0.3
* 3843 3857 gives -4.5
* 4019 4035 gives -1.4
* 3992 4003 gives -1.9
